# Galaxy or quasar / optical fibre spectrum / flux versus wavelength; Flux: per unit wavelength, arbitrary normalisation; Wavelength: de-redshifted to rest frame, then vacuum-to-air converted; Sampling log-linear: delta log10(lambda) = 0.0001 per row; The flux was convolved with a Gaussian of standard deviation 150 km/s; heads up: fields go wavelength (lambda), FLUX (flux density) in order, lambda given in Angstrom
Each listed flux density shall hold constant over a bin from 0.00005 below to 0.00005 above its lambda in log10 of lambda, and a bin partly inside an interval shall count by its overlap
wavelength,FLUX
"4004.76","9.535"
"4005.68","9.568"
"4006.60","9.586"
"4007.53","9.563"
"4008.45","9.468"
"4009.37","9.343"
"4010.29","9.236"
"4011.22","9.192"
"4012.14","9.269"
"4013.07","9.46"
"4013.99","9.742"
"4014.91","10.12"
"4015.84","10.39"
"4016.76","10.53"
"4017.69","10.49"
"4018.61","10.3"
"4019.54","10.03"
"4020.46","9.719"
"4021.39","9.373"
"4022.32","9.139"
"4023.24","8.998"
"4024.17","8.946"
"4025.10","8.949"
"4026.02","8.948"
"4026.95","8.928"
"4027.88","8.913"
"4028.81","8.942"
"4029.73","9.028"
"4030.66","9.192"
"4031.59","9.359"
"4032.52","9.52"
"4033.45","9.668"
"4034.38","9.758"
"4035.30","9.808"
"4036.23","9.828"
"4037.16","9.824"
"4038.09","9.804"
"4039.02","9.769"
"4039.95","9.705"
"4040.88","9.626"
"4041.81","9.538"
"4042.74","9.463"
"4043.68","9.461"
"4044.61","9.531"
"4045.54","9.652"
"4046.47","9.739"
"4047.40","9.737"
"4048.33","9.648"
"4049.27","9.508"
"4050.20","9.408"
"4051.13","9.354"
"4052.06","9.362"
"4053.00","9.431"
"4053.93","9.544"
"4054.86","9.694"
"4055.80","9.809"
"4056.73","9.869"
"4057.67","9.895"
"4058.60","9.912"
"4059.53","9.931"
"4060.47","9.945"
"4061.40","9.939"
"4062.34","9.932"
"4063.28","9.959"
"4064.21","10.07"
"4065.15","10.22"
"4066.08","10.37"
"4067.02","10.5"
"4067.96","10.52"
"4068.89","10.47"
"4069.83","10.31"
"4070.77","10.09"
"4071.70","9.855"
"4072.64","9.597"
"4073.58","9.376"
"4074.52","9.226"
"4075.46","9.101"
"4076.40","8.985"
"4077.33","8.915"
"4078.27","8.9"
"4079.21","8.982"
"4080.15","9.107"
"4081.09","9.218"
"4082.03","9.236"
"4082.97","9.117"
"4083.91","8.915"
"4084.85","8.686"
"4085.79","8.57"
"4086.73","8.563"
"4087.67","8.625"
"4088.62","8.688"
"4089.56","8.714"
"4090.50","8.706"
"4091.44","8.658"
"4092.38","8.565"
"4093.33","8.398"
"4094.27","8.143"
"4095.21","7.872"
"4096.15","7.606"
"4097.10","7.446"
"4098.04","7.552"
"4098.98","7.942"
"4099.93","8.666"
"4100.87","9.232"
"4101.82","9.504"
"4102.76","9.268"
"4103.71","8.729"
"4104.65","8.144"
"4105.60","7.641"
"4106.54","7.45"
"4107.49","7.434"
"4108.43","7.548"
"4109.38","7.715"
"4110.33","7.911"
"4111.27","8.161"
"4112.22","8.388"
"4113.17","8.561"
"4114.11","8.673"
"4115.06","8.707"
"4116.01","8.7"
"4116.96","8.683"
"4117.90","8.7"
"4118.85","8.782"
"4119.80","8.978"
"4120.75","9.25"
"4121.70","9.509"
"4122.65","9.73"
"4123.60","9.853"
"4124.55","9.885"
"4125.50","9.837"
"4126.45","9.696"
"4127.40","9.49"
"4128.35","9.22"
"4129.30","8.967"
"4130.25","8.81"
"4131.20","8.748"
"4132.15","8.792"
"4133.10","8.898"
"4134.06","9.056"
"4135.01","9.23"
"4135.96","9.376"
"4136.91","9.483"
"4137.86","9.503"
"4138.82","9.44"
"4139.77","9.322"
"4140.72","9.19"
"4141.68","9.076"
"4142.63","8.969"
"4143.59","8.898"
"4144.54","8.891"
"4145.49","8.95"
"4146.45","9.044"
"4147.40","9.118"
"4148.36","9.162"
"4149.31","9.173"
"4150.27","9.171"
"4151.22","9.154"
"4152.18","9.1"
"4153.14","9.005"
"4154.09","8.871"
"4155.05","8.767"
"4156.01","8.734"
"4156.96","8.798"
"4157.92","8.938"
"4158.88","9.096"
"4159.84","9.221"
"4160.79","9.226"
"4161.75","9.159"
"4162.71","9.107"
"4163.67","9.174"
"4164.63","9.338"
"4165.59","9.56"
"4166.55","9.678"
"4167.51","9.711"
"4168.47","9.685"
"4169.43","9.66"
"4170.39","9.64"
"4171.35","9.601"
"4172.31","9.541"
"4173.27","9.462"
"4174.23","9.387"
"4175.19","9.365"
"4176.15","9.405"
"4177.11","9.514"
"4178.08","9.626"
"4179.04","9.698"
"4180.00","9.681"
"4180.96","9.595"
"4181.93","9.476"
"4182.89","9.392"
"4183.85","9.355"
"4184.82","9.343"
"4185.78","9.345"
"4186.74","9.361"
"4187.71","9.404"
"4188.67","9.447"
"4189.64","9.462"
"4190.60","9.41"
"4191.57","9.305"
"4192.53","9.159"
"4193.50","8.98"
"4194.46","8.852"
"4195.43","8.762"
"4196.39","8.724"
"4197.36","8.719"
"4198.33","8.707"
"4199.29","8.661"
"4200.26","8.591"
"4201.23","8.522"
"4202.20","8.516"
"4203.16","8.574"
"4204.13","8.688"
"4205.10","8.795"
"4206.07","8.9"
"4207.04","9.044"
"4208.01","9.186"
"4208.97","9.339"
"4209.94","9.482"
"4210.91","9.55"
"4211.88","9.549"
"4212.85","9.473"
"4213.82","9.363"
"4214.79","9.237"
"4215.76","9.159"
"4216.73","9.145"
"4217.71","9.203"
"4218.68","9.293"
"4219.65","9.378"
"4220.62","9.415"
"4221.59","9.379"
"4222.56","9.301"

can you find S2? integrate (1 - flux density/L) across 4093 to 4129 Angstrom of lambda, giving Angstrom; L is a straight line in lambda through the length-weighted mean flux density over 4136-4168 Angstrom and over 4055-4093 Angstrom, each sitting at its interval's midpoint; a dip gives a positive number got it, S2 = 2.7 Angstrom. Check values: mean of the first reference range 9.45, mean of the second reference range 9.15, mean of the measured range 8.61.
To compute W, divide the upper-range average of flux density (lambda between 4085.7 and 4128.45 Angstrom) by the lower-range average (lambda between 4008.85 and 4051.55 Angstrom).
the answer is 0.9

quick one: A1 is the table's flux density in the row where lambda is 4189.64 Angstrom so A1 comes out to 9.462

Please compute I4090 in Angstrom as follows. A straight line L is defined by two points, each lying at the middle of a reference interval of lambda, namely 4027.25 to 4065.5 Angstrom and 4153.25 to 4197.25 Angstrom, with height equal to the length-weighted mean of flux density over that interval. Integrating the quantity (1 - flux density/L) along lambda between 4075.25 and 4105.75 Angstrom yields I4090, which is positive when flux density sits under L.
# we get 2.9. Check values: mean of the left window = 9.64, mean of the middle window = 8.62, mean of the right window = 9.3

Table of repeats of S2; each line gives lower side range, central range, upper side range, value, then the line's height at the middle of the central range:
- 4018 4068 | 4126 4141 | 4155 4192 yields 0.4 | 9.46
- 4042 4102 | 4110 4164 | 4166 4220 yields 1.2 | 9.26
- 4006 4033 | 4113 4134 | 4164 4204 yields 0.5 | 9.34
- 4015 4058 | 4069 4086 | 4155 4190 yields 0.4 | 9.51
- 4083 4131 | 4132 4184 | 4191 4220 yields -2.5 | 8.84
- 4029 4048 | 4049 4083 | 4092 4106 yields -2.5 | 9.01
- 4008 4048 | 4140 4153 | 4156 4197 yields 0.4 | 9.38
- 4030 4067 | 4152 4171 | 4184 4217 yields 0.0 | 9.25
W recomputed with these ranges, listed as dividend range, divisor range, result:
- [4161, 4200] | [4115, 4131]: 1.01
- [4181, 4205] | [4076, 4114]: 1.07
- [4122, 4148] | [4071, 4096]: 1.04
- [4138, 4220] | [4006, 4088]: 0.96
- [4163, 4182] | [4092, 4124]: 1.13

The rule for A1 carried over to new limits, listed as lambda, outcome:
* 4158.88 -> 9.096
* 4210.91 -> 9.55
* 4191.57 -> 9.305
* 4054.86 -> 9.694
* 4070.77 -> 10.09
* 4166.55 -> 9.678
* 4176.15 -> 9.405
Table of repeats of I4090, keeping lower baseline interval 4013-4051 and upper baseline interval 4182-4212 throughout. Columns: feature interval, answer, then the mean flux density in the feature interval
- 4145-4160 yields 0.31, 9.01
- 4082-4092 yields 0.70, 8.75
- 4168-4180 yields -0.54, 9.56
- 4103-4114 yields 1.55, 8.02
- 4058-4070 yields -0.86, 10.2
